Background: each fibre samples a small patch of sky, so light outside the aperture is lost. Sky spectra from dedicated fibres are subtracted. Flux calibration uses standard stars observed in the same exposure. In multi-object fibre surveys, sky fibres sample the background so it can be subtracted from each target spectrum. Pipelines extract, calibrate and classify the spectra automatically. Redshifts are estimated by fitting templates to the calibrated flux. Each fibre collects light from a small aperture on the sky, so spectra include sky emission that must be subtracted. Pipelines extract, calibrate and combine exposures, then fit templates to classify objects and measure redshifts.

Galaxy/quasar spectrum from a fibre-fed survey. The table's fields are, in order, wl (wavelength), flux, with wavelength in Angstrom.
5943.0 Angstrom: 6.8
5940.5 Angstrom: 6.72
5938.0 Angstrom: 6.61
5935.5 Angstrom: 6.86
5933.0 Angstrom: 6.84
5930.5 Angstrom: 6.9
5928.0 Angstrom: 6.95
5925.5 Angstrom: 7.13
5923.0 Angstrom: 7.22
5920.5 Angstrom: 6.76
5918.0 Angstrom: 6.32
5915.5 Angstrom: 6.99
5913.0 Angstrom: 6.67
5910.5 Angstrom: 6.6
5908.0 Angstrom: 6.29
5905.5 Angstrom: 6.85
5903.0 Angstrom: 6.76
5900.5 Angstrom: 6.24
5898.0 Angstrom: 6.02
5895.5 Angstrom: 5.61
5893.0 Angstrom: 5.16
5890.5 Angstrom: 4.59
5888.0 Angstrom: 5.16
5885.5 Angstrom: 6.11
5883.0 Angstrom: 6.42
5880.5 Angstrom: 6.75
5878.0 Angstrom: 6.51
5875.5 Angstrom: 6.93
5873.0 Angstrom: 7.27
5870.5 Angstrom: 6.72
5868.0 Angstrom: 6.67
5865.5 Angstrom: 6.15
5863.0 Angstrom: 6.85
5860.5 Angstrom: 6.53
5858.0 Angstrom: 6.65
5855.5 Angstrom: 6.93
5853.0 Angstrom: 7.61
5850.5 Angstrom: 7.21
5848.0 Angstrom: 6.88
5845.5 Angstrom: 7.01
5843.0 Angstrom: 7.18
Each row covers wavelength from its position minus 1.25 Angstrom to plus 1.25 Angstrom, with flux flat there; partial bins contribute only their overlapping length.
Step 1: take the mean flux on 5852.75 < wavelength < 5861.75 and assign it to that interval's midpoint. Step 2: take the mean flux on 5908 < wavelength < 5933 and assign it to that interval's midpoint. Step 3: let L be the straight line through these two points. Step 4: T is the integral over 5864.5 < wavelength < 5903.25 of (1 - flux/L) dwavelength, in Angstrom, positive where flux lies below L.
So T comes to 3.7 Angstrom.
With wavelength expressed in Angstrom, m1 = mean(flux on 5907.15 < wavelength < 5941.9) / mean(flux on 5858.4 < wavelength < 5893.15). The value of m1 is 1.1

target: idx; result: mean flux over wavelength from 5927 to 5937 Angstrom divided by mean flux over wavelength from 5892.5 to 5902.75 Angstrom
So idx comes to 1.17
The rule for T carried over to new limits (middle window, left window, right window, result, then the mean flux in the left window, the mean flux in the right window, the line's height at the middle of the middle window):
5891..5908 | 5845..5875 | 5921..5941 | 2.1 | 6.87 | 6.91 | 6.89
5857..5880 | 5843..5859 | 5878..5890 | -0.6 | 7.06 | 6.06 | 6.53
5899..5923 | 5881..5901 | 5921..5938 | -1.1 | 5.68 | 6.95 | 6.34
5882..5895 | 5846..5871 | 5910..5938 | 2.6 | 6.83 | 6.84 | 6.83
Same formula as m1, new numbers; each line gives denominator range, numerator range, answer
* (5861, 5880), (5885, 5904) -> 0.84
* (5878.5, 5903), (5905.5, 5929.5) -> 1.16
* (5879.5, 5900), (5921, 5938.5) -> 1.21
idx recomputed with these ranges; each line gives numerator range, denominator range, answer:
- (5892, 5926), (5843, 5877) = 0.94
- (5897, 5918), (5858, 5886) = 0.99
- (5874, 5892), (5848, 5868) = 0.89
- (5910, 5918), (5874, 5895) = 1.12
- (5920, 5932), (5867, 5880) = 1.03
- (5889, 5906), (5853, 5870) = 0.87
